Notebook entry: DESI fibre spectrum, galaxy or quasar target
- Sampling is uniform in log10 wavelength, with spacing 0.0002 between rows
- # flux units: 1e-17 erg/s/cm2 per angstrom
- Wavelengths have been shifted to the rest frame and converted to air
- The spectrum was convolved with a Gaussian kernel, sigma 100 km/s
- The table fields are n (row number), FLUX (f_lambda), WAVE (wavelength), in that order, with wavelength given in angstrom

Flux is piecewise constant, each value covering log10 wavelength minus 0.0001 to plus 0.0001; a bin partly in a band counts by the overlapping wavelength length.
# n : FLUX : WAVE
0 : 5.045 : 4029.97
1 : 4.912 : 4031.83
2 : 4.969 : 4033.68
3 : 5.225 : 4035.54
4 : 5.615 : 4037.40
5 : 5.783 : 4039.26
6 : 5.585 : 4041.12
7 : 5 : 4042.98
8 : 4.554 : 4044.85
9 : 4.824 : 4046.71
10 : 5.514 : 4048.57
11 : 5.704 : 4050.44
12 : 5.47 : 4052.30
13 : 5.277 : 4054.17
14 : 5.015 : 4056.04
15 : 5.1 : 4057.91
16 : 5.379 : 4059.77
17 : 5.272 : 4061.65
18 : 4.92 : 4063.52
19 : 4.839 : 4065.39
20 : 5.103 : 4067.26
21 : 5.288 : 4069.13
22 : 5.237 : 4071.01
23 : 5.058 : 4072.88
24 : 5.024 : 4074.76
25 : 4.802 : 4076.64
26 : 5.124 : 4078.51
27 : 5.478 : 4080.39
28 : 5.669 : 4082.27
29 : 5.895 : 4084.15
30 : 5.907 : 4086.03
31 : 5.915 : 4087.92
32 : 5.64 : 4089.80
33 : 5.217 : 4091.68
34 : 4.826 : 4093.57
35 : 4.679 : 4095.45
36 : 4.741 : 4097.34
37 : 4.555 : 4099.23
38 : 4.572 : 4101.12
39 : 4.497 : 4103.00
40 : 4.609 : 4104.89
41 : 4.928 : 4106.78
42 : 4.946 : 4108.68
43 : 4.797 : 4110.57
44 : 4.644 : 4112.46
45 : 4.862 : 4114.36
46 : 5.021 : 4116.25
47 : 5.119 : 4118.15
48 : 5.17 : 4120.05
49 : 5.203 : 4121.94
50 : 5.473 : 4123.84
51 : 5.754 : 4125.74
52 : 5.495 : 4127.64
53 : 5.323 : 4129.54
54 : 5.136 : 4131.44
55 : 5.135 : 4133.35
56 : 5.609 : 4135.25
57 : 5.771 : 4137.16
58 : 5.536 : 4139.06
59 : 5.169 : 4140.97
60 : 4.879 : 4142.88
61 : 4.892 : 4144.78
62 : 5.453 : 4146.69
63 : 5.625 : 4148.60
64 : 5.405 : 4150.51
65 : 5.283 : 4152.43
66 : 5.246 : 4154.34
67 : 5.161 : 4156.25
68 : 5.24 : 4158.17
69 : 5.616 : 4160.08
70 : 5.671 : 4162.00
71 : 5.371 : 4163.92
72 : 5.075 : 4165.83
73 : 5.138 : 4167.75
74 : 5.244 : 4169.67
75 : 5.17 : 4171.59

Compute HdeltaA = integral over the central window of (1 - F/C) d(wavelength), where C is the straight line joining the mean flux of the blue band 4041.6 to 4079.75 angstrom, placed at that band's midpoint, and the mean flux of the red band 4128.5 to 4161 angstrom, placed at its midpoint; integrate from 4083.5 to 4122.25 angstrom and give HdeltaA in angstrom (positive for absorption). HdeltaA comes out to 1.5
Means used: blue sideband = 5.13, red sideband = 5.32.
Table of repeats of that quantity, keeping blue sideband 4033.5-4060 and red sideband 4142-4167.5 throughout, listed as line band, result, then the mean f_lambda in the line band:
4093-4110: 1.9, 4.71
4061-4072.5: 0.4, 5.11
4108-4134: 0.7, 5.15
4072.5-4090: -0.6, 5.45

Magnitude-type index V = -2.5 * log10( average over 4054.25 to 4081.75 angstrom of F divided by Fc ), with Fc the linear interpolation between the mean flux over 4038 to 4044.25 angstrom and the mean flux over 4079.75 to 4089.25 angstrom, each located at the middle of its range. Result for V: 0.10 mag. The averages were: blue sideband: 5.41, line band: 5.13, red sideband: 5.77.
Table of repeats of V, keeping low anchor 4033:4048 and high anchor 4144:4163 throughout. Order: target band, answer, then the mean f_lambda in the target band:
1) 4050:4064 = -0.01 mag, 5.26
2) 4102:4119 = 0.10 mag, 4.82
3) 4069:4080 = 0.03 mag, 5.09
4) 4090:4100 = 0.09 mag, 4.87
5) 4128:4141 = -0.01 mag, 5.4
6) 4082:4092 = -0.09 mag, 5.74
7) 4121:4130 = -0.03 mag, 5.46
